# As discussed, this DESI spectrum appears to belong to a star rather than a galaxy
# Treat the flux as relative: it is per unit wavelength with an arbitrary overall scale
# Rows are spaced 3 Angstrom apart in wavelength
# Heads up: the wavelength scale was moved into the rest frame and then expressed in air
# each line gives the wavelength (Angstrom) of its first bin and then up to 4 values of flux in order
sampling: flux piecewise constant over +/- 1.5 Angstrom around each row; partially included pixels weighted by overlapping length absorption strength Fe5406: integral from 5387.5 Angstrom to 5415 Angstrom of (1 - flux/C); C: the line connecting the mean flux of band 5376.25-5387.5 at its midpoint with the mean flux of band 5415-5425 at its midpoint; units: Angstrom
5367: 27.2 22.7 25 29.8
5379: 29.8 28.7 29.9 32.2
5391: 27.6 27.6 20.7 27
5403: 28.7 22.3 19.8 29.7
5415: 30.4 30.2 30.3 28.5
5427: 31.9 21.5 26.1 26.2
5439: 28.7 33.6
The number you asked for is 3.32 Angstrom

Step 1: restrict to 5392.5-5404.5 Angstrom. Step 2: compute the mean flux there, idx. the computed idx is 26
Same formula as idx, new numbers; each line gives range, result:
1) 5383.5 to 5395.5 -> 29.3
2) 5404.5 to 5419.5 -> 26.5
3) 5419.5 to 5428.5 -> 30.2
